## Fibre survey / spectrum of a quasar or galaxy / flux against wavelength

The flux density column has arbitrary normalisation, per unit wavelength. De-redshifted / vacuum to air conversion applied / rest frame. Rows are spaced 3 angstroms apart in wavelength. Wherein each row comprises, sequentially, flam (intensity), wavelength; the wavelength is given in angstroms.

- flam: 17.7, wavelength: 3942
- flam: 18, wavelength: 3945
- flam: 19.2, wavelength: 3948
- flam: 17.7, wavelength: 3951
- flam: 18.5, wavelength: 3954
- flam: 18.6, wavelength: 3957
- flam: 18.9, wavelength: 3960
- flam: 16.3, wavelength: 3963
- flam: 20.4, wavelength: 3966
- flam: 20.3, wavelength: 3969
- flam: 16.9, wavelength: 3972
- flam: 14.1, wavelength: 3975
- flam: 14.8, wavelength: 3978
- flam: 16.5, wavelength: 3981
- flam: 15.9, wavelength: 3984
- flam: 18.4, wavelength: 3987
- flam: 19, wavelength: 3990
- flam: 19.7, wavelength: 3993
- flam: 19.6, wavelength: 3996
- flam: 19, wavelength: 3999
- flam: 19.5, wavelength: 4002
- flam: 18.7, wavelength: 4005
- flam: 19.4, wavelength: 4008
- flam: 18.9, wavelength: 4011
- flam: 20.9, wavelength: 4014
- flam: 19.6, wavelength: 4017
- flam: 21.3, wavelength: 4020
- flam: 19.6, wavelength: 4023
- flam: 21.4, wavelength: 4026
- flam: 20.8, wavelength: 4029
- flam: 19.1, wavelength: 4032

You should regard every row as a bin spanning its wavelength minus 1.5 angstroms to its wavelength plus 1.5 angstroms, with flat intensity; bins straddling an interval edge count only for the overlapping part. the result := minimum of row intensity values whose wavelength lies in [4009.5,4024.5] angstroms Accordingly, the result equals 18.9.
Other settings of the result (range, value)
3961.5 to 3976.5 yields 14.1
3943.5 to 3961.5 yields 17.7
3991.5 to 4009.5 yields 18.7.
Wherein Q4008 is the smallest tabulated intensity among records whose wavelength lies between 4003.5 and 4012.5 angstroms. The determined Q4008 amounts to 18.7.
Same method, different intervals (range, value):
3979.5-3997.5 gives 15.9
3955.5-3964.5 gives 16.3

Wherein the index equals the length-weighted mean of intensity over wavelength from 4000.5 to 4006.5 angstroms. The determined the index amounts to 19.1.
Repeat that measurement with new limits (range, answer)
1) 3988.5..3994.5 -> 19.3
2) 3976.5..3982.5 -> 15.7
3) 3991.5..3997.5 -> 19.7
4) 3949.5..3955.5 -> 18.1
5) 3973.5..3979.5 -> 14.5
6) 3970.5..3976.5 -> 15.5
